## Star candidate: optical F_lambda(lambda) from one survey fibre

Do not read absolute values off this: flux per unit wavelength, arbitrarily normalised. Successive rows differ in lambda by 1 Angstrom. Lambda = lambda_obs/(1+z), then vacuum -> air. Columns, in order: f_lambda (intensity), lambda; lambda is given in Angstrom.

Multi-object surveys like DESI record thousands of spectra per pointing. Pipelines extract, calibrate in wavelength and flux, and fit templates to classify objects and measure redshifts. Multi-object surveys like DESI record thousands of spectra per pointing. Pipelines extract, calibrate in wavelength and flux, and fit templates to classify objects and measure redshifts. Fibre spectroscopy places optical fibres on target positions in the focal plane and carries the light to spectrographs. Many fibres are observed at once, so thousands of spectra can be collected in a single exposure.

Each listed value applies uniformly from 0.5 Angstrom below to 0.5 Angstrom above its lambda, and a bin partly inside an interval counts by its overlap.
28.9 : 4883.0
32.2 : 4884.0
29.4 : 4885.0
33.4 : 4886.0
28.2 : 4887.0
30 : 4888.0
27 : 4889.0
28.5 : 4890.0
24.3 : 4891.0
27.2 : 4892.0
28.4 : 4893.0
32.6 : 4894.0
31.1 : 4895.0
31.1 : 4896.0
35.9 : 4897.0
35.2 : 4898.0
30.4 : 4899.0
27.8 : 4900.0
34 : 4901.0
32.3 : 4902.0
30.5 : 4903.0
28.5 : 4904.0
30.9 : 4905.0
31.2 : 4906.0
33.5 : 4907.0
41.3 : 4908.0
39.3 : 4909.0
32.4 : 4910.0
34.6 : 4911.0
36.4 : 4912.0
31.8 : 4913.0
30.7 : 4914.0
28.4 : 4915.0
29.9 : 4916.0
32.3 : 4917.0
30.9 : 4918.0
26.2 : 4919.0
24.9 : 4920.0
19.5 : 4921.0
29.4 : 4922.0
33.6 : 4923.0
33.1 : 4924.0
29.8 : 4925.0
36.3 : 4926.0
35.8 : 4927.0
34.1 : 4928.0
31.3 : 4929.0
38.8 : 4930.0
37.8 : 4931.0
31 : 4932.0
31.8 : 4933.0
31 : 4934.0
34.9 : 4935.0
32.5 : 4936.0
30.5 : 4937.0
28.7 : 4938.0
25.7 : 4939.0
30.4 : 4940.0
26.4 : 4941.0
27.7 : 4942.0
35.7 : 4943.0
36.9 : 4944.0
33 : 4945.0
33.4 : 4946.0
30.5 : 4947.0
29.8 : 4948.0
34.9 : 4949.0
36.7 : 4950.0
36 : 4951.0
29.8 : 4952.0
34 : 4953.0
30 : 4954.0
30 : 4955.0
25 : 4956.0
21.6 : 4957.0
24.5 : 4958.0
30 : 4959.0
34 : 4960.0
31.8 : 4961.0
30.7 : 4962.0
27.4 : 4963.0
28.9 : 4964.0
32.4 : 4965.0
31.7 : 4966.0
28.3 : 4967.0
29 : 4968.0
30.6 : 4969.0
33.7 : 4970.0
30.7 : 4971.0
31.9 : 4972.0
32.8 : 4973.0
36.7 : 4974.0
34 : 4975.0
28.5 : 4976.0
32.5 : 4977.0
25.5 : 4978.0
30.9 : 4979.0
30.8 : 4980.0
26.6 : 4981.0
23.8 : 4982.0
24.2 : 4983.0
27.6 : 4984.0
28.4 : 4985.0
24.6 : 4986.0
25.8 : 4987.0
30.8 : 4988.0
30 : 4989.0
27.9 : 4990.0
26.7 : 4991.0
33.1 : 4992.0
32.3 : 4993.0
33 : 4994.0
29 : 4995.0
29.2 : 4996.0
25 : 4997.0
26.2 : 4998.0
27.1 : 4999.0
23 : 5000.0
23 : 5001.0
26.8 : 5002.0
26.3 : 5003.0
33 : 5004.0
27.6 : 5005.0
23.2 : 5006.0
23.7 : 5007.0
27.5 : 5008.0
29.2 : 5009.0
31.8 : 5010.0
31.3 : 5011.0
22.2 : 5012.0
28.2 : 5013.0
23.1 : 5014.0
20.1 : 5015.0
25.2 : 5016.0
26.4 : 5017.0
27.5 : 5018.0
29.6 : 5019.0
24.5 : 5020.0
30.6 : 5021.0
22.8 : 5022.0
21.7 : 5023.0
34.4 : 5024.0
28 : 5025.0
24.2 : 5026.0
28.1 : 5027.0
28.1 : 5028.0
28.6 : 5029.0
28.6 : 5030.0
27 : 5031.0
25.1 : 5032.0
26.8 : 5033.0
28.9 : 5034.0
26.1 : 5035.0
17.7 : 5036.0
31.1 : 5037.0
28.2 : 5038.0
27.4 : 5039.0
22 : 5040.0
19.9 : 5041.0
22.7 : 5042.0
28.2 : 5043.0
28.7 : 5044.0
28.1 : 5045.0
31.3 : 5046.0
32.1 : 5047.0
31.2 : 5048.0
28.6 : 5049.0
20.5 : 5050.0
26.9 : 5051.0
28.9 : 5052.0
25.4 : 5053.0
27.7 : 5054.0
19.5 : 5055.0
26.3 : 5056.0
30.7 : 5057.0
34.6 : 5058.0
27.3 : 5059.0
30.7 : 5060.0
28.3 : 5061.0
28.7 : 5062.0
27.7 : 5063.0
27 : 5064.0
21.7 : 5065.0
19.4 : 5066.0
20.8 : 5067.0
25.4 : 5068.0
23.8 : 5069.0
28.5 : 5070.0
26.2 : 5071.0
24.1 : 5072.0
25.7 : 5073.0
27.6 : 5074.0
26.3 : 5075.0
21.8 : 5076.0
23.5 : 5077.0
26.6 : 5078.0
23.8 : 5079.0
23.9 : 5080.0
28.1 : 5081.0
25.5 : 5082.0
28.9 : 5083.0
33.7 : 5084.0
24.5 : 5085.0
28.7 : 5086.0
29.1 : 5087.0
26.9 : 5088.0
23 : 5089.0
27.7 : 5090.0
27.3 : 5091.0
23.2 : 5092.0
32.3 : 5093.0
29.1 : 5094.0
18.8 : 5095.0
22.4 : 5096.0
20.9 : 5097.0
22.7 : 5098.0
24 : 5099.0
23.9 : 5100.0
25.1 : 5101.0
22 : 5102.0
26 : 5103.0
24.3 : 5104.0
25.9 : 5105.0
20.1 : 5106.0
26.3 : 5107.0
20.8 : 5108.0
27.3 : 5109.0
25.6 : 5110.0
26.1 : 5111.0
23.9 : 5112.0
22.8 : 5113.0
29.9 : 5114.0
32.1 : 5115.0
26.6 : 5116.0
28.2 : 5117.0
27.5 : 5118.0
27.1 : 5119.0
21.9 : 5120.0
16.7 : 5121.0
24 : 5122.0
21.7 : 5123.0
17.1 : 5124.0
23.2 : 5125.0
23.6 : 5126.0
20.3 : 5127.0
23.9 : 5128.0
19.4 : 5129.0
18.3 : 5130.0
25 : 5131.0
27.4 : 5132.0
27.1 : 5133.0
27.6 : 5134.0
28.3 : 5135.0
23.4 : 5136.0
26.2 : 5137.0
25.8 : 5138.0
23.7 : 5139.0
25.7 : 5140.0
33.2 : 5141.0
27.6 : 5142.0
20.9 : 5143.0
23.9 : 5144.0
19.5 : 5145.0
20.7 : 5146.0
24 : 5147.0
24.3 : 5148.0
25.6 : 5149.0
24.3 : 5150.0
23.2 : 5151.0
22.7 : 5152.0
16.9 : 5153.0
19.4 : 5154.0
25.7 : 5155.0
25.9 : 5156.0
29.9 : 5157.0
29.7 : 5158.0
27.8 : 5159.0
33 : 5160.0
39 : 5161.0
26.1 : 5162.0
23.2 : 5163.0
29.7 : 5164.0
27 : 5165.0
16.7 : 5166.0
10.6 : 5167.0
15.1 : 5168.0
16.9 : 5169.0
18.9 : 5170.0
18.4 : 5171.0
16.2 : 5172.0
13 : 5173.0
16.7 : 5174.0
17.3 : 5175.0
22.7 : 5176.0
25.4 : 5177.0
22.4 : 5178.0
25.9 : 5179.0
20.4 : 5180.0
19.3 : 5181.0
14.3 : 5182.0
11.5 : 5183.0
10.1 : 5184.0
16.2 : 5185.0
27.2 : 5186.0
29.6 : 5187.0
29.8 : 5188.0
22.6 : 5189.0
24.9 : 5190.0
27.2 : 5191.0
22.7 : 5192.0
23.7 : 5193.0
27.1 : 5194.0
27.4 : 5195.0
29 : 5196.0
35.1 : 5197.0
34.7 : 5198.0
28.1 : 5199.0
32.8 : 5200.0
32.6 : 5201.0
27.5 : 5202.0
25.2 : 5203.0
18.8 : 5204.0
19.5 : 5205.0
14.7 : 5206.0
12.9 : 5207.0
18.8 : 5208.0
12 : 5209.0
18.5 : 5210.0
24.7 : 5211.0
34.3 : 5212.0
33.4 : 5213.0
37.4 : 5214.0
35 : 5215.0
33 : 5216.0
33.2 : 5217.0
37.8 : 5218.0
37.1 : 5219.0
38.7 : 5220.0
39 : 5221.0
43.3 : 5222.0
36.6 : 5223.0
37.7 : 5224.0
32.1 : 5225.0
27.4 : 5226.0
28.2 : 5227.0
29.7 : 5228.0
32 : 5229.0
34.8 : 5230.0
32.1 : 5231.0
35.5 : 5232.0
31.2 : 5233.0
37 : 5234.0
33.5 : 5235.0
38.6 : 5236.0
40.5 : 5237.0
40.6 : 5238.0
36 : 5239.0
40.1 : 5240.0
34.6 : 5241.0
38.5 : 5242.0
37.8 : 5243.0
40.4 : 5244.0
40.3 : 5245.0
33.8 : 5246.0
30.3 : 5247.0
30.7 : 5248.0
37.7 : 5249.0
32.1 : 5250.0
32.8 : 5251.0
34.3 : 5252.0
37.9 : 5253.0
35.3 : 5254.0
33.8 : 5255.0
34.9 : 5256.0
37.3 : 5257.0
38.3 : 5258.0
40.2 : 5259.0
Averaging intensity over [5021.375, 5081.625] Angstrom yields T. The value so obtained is 26.4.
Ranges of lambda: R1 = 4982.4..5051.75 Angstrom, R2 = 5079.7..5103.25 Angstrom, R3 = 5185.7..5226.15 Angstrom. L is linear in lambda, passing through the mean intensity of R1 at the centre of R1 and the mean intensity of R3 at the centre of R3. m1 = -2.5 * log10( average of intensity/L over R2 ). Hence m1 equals 0.08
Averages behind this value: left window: 27.1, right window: 28.9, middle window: 25.8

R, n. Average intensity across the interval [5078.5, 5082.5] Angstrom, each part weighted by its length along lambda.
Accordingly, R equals 25.3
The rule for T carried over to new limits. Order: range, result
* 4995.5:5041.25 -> 26.5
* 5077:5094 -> 27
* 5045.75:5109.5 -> 25.9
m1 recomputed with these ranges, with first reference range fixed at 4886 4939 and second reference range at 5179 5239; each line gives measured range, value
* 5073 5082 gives 0.184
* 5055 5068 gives 0.133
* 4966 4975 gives -0.032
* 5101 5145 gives 0.198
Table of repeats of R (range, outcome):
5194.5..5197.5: 30.5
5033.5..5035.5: 27.5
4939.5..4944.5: 31.4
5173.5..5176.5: 18.9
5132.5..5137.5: 26.5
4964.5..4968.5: 30.3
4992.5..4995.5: 31.4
